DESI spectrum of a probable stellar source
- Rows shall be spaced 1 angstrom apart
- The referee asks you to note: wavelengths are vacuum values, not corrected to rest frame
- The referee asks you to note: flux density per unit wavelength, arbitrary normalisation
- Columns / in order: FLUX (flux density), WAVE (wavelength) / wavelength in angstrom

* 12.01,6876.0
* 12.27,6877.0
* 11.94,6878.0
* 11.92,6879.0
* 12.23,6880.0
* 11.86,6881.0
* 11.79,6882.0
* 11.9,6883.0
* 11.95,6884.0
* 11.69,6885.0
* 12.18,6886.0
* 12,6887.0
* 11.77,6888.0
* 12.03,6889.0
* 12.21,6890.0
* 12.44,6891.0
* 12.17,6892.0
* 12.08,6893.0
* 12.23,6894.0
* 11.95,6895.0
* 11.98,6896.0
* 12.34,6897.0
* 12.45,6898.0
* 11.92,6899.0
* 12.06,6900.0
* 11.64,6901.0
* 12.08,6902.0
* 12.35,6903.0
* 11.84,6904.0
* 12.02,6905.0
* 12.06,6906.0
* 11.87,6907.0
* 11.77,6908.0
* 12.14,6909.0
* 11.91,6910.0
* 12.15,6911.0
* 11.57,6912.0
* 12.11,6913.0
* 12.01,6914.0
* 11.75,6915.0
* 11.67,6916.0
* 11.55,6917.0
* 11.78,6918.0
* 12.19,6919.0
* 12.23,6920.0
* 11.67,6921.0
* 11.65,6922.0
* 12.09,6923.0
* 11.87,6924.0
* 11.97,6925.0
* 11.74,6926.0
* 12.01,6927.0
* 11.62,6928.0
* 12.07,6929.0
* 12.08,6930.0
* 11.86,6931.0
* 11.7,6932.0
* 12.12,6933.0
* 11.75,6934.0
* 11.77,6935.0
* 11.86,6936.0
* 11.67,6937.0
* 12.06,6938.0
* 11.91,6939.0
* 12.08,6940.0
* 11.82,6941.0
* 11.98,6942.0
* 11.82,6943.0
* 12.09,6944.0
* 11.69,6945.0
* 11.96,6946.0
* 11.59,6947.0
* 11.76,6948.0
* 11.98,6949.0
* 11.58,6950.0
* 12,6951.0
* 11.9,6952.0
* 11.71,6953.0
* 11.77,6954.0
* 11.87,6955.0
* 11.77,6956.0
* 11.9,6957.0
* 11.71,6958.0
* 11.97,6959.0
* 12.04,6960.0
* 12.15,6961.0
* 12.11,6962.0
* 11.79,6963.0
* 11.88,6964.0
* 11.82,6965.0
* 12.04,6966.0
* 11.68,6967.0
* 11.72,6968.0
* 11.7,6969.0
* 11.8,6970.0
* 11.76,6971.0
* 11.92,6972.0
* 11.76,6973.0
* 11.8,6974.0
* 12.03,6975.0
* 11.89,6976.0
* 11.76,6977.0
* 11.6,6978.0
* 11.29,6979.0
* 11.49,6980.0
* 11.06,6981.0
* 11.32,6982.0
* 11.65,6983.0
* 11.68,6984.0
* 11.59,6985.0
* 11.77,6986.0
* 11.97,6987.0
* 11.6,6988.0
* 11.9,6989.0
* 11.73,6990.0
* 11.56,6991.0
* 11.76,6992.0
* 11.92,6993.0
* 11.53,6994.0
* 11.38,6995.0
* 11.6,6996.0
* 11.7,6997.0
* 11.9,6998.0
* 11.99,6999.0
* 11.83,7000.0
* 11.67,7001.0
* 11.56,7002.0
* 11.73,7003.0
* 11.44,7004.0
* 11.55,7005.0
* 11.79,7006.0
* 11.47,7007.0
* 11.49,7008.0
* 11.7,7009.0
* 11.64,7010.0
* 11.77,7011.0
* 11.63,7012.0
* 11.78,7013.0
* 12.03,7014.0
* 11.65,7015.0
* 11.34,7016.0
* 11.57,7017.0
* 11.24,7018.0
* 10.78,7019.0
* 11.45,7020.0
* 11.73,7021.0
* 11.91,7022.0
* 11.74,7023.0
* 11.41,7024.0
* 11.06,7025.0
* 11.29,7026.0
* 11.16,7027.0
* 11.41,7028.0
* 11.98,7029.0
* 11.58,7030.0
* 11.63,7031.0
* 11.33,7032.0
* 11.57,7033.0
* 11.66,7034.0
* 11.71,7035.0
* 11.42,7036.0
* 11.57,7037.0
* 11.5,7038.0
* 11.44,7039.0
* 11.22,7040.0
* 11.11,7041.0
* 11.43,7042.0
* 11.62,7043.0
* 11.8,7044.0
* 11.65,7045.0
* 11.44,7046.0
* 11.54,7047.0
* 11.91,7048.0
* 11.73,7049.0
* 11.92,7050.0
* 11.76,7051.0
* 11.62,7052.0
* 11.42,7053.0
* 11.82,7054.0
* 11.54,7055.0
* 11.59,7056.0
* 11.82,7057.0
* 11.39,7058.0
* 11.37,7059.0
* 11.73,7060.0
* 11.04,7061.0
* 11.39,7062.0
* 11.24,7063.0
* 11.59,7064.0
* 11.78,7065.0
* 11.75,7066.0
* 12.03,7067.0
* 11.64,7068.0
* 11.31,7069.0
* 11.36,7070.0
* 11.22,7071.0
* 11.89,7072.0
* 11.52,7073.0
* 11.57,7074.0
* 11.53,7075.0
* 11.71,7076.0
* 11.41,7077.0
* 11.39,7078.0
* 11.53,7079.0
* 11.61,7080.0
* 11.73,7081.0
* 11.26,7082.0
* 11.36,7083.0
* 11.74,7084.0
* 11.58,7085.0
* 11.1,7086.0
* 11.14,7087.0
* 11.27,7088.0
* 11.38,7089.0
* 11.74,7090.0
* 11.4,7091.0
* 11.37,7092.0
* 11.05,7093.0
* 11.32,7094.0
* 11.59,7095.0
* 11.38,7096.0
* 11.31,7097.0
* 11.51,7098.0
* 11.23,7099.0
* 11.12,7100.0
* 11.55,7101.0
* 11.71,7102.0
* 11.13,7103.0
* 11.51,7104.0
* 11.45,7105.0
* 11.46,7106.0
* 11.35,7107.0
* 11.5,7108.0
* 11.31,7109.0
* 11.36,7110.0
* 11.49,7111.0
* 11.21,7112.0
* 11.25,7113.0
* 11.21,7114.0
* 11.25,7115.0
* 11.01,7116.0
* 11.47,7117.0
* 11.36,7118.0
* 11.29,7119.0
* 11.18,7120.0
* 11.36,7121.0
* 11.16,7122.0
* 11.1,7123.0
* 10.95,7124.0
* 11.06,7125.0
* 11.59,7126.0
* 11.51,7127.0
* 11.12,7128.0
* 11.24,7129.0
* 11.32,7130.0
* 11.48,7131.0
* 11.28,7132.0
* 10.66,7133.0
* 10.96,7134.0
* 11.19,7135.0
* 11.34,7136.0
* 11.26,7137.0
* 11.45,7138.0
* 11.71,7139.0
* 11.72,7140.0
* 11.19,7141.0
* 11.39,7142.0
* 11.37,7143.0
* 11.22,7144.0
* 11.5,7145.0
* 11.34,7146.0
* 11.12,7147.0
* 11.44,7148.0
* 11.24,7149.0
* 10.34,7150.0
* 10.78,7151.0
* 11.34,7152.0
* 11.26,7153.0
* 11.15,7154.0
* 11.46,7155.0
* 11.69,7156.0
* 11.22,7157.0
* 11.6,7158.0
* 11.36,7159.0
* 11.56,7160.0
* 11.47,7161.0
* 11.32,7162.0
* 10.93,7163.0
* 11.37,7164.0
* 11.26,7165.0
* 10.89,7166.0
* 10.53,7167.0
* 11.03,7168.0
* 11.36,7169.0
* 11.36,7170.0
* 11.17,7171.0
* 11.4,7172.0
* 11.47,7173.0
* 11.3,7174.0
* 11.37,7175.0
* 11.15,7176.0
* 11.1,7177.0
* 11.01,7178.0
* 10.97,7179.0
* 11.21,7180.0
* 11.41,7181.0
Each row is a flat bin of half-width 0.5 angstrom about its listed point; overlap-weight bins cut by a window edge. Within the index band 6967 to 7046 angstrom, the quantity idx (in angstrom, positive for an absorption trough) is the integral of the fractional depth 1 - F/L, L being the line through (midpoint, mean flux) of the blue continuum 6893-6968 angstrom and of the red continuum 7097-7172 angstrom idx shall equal 0.5 angstrom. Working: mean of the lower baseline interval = 11.9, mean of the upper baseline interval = 11.3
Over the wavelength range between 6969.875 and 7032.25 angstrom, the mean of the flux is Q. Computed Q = 11.6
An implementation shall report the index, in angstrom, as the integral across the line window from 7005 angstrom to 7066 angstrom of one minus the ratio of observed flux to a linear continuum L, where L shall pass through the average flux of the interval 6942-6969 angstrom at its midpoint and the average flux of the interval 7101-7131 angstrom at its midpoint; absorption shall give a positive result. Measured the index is 0.2 angstrom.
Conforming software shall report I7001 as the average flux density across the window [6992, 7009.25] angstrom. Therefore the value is 11.7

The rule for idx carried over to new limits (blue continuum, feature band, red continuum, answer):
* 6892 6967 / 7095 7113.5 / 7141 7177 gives 0.04 angstrom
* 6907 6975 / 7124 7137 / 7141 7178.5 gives 0.12 angstrom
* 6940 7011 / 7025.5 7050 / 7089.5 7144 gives 0.05 angstrom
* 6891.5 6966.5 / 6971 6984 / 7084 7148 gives 0.14 angstrom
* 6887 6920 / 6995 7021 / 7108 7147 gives 0.14 angstrom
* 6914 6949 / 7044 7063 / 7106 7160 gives -0.12 angstrom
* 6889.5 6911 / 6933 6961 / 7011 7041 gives 0.00 angstrom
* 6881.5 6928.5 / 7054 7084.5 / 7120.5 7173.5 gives -0.15 angstrom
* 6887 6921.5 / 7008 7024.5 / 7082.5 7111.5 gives 0.09 angstrom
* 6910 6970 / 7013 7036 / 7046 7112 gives 0.25 angstrom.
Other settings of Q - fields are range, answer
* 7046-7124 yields 11.5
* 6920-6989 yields 11.8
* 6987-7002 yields 11.7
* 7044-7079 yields 11.6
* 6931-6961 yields 11.9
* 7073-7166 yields 11.3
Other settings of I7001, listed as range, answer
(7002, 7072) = 11.6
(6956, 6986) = 11.8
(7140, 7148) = 11.3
